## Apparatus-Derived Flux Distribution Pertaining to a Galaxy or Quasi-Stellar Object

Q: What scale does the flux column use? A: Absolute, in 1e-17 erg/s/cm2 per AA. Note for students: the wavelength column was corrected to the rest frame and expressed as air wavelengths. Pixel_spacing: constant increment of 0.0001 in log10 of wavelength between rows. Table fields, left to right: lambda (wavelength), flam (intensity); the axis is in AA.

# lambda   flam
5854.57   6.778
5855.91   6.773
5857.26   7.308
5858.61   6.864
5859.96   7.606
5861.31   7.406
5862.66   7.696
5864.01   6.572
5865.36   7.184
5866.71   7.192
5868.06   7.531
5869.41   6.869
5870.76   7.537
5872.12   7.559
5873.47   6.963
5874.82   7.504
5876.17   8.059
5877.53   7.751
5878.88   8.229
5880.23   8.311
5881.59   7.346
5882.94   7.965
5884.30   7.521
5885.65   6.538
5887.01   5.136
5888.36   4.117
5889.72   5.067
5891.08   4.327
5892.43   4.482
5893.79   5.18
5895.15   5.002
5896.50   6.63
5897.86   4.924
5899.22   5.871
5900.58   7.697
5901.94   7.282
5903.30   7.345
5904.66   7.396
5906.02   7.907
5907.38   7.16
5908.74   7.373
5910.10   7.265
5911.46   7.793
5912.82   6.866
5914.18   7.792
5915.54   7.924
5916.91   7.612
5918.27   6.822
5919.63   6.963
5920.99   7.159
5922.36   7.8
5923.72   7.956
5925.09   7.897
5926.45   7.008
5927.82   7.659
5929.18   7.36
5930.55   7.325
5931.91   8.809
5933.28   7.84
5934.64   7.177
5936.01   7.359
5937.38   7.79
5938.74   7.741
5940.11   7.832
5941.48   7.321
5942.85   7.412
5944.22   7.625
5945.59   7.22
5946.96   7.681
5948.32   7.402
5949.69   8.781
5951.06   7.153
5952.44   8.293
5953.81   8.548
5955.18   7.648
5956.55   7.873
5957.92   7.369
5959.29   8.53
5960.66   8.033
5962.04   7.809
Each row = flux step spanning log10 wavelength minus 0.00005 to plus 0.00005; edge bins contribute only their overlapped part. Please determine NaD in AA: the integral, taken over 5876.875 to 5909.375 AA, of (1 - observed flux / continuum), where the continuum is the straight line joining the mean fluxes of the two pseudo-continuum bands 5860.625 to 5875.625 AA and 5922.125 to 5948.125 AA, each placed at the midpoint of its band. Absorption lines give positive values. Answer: 3.9 AA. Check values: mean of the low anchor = 7.28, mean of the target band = 6.52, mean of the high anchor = 7.62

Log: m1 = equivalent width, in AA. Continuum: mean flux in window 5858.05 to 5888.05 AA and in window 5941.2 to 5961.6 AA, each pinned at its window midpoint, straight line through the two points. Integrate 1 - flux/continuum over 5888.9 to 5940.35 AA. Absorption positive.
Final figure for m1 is 3.7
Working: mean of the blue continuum 7.3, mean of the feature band 7.02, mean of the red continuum 7.8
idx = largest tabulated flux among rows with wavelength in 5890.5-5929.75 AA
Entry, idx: 7.956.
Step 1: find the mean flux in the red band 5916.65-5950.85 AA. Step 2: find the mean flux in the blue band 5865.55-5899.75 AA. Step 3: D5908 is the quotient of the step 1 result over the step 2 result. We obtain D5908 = 1.16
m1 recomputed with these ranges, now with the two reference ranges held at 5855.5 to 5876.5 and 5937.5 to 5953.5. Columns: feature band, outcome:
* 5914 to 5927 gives 0.1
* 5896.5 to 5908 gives 0.8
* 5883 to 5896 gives 3.5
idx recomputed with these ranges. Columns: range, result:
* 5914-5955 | 8.809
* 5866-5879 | 8.229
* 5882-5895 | 7.965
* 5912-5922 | 7.924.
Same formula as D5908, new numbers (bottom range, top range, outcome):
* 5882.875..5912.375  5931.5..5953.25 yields 1.22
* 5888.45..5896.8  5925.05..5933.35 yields 1.54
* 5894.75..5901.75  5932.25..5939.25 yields 1.24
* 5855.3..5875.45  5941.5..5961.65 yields 1.08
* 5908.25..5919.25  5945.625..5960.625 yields 1.07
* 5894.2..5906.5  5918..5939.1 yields 1.14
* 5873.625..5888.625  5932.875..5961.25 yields 1.07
